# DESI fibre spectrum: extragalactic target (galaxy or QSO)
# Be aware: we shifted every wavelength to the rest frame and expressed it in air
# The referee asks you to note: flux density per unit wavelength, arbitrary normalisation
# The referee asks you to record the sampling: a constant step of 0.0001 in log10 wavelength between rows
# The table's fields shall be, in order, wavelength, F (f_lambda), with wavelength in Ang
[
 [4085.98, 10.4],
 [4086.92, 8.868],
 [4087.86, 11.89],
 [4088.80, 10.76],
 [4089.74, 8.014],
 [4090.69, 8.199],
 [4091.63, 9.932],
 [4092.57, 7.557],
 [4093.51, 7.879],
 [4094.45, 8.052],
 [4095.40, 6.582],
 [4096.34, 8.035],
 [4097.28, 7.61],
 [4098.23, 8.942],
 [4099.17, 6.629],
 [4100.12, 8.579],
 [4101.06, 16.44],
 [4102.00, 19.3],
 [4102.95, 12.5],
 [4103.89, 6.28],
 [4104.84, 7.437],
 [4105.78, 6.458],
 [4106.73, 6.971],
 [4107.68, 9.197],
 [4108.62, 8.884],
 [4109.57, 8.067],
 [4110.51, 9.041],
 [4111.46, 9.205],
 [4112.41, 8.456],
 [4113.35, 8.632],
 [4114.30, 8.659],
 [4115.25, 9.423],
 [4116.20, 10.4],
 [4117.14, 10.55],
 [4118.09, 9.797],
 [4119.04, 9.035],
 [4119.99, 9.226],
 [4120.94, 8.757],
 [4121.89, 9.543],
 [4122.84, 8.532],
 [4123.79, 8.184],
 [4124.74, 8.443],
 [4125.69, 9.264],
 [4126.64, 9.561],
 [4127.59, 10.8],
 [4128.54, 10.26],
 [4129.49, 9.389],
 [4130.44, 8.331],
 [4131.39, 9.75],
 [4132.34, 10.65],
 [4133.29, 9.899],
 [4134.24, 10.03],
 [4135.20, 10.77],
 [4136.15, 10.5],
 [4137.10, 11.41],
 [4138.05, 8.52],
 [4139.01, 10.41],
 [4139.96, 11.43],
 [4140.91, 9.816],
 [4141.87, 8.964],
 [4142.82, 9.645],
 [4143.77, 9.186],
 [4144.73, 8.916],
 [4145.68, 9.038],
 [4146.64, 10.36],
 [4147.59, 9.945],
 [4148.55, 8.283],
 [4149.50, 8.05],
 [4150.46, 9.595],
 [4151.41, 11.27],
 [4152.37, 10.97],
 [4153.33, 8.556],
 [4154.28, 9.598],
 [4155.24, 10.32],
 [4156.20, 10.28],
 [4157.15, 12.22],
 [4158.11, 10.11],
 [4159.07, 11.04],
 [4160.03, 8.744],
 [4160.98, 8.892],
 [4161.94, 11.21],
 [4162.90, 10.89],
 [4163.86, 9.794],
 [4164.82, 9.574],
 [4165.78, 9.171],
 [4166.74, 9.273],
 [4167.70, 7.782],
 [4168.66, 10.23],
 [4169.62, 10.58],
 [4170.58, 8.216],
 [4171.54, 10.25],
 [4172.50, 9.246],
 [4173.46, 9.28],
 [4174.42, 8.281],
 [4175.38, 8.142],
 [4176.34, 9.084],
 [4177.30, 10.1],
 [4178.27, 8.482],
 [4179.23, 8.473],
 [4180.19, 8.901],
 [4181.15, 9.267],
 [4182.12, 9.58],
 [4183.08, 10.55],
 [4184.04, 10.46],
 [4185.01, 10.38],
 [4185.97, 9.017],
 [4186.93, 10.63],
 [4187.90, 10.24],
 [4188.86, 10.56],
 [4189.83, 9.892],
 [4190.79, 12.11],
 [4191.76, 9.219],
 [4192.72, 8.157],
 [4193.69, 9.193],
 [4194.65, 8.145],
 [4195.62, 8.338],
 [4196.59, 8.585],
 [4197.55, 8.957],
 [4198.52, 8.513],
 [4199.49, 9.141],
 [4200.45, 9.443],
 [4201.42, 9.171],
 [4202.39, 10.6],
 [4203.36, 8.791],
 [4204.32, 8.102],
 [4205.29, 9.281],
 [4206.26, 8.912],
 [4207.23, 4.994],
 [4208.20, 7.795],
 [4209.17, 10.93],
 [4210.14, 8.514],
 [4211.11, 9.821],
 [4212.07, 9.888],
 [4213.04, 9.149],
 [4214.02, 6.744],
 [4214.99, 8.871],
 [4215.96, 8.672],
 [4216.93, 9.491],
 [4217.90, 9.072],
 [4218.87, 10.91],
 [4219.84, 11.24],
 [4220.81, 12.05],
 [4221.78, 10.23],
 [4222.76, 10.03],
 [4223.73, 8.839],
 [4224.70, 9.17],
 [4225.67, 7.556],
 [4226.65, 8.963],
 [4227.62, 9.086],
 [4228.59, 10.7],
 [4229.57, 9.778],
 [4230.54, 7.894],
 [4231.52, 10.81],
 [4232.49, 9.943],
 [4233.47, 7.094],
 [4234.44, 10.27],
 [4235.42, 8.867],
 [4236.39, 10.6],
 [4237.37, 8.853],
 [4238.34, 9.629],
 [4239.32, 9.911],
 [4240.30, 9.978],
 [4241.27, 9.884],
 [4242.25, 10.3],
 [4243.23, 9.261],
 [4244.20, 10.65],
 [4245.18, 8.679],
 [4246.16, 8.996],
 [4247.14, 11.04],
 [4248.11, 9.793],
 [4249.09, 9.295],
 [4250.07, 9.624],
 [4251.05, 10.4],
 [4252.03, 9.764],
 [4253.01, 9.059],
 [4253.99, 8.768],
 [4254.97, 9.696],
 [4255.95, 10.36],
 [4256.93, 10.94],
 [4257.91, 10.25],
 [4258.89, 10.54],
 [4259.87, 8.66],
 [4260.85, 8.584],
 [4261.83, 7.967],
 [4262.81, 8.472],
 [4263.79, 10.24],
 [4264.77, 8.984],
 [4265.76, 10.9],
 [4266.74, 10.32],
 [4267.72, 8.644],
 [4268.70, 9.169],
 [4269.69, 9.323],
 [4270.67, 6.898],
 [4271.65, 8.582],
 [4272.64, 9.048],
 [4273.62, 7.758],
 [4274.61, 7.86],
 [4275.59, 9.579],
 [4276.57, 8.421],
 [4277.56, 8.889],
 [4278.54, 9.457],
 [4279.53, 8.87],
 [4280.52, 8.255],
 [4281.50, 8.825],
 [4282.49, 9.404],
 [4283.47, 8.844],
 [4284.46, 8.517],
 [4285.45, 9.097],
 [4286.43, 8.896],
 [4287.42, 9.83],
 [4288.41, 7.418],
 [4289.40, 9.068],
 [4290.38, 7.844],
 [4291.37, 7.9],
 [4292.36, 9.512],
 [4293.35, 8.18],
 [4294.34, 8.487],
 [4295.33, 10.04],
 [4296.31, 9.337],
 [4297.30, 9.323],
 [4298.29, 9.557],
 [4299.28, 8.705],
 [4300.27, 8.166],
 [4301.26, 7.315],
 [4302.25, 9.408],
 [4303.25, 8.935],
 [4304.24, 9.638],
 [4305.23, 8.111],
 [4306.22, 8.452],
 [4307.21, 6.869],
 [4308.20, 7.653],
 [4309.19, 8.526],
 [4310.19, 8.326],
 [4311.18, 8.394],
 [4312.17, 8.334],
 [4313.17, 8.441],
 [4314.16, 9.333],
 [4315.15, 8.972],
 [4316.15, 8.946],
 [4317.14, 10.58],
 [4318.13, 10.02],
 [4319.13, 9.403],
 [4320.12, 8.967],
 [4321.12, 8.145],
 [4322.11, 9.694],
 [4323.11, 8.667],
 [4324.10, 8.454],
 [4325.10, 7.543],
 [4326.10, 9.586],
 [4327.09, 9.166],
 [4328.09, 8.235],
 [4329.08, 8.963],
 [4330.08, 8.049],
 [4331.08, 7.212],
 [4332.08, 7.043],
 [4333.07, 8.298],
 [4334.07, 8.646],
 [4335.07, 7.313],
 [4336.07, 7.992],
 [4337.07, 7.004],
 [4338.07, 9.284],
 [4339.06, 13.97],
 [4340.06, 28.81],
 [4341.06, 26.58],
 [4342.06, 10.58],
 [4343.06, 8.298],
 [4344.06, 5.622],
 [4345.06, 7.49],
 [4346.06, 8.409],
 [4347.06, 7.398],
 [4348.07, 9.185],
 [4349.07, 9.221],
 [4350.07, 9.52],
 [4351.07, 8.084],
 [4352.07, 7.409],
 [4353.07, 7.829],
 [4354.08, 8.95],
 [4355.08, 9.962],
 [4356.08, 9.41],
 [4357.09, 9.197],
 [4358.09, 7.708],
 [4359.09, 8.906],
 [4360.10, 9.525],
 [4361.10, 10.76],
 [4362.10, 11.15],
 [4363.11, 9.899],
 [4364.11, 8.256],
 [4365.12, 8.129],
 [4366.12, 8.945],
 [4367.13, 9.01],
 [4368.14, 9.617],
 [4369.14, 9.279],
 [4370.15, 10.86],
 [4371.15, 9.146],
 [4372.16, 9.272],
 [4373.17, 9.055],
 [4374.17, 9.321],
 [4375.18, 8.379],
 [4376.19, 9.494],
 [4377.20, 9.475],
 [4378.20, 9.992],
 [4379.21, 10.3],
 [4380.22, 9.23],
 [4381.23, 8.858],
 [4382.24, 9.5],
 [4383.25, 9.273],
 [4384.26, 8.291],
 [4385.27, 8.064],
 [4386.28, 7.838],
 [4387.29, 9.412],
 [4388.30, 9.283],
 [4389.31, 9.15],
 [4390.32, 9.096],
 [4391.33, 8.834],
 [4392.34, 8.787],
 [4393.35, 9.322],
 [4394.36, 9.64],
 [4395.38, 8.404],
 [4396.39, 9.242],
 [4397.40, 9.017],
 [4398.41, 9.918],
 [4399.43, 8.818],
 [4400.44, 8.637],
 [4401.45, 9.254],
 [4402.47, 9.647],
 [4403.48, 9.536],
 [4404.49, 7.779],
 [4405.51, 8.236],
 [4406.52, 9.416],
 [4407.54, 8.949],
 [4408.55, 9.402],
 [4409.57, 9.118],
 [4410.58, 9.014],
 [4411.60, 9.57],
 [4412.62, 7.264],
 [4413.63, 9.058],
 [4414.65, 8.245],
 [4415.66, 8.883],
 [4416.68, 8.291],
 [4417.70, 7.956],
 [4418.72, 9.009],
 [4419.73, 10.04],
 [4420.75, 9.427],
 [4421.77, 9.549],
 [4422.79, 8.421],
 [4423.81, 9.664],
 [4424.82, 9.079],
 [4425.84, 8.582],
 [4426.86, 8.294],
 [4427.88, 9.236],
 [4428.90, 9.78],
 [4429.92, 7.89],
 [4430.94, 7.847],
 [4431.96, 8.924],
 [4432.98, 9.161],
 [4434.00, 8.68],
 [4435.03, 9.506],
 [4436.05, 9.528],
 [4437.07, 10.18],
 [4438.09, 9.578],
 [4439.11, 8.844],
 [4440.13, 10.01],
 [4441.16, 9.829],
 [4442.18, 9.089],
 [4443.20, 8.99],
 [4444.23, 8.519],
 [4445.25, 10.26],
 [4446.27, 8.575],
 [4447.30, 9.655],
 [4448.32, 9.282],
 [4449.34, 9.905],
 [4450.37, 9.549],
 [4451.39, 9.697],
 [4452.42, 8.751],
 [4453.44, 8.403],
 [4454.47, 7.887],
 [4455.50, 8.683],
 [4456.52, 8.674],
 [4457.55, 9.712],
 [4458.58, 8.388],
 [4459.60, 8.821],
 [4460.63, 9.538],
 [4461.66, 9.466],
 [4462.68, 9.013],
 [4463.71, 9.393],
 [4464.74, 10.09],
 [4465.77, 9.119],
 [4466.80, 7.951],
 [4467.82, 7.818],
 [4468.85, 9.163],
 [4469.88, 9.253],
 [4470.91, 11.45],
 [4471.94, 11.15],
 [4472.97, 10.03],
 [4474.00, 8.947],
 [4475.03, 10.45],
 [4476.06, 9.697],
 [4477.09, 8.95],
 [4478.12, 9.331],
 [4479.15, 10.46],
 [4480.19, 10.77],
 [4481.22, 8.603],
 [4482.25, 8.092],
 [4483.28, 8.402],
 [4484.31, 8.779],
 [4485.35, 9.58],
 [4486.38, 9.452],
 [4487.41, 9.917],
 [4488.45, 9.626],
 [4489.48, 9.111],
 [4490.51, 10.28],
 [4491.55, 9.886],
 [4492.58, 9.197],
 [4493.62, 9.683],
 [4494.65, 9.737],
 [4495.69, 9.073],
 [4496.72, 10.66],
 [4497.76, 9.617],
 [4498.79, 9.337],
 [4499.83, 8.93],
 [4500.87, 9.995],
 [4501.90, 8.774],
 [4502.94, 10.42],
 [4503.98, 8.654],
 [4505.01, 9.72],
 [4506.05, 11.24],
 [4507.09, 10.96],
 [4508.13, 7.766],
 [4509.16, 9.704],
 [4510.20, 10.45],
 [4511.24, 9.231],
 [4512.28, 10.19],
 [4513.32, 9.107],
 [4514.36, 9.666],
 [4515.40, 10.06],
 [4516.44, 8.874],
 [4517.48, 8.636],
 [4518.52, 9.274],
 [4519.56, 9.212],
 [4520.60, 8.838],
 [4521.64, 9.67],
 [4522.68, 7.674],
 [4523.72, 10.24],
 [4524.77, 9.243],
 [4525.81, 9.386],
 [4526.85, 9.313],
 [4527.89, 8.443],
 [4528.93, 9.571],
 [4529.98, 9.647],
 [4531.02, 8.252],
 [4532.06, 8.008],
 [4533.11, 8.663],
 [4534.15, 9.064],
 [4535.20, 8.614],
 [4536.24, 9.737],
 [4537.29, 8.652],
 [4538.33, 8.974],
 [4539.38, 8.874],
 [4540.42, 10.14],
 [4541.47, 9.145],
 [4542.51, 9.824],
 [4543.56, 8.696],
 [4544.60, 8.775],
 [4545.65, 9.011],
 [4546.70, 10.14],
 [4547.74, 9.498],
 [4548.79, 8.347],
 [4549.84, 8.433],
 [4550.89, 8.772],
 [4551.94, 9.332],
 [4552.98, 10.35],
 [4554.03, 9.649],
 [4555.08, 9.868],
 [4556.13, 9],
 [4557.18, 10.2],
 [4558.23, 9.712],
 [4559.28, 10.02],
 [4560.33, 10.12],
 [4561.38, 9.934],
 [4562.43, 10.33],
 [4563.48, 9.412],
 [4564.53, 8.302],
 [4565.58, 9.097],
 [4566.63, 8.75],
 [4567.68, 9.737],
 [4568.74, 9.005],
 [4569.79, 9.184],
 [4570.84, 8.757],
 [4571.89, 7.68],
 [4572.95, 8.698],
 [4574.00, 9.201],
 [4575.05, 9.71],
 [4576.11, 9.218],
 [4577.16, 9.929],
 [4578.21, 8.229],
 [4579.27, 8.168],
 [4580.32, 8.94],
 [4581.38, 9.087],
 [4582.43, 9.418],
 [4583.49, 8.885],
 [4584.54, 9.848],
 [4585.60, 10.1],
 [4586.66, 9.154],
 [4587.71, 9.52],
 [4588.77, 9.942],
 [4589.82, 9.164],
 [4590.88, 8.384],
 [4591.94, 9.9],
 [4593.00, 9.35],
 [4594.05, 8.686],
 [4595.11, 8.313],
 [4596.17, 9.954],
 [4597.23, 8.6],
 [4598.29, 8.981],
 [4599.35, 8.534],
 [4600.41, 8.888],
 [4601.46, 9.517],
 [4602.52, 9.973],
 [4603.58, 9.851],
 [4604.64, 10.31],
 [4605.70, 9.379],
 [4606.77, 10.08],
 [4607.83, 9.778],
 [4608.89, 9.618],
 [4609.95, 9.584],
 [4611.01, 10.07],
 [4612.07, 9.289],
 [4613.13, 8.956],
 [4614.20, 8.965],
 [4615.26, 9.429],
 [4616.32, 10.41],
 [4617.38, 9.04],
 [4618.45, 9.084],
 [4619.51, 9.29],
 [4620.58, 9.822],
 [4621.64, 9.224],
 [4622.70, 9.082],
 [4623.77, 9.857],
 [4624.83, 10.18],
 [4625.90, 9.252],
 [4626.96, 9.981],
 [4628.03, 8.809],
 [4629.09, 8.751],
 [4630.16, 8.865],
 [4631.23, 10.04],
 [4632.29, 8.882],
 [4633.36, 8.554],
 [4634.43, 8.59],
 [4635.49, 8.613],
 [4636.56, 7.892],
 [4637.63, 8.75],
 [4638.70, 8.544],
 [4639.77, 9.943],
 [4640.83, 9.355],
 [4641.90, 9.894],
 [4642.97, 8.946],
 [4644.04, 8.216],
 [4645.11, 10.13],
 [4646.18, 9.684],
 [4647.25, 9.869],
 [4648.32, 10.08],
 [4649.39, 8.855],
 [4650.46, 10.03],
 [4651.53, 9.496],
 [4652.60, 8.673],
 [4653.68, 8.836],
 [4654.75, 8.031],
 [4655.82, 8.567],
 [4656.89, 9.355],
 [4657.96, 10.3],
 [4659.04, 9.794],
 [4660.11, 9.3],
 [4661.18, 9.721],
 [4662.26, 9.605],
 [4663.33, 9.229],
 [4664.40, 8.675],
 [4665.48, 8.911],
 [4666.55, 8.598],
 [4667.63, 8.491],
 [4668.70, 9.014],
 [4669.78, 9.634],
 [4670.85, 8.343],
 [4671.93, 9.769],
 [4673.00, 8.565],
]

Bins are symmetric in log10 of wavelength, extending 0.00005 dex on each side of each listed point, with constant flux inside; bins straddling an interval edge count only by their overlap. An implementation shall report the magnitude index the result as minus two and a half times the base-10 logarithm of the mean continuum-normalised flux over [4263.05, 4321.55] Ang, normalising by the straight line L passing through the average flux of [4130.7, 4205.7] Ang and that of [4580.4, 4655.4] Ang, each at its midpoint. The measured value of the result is 0.08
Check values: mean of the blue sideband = 9.62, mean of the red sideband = 9.3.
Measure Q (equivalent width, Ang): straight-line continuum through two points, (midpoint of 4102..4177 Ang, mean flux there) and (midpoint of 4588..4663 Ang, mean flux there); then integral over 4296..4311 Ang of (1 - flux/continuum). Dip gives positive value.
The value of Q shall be 1.44 Ang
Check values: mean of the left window 9.52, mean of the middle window 8.54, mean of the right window 9.31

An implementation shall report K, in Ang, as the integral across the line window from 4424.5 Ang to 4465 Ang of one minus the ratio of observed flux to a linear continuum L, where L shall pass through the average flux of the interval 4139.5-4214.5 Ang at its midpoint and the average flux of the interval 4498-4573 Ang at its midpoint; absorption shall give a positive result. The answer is 0.9 Ang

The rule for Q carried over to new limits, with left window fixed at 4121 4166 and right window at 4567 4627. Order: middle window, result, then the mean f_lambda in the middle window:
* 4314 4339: 2.3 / 8.71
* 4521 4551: 1.0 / 9.06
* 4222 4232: 0.4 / 9.3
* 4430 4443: 0.4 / 9.21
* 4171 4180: 0.7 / 9.03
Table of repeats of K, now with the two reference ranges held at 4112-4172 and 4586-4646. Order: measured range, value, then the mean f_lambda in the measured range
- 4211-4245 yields 0.2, 9.54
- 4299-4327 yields 2.4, 8.71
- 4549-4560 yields -0.2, 9.51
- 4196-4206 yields 0.6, 9.05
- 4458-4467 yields 0.3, 9.13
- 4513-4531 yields 0.3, 9.2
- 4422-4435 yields 0.8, 8.84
